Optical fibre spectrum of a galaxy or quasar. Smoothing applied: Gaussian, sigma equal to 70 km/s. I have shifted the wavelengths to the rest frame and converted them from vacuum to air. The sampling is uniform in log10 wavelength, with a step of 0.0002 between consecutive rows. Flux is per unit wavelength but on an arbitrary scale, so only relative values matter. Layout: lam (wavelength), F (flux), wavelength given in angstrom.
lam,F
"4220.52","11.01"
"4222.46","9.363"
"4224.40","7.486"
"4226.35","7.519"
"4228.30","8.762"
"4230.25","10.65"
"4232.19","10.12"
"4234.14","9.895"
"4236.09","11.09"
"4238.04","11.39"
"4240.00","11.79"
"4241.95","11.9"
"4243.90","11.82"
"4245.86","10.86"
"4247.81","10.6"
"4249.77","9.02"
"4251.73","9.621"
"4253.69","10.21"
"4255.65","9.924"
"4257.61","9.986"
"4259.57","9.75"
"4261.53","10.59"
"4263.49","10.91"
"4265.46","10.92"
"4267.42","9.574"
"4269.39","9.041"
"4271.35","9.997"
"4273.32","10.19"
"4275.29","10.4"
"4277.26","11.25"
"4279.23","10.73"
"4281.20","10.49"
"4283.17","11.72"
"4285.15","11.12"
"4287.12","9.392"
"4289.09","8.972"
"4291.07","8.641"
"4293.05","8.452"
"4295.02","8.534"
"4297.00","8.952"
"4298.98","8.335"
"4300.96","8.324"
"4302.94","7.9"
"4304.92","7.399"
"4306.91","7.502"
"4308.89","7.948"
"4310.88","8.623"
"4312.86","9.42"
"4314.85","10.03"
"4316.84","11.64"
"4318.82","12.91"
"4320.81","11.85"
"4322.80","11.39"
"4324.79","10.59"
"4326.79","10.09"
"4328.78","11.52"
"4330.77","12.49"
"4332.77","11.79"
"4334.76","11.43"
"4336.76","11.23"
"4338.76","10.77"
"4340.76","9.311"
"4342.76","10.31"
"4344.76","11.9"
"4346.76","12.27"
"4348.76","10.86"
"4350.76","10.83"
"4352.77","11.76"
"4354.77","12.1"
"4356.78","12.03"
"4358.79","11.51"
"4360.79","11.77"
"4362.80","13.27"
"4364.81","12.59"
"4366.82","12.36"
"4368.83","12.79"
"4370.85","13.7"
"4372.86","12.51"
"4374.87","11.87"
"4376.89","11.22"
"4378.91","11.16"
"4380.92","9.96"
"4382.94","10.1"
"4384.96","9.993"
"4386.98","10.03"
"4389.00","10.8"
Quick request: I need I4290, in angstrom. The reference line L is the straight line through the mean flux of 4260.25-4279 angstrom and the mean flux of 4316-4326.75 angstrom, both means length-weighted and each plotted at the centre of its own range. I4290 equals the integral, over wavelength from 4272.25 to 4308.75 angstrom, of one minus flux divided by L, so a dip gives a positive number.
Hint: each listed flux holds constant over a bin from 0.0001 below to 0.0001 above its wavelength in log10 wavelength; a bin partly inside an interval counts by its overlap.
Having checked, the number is 5.0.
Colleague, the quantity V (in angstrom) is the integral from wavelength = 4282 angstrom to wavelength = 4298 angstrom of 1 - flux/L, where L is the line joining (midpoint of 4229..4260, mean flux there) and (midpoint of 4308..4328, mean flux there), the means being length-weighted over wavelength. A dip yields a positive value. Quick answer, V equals 1.5 angstrom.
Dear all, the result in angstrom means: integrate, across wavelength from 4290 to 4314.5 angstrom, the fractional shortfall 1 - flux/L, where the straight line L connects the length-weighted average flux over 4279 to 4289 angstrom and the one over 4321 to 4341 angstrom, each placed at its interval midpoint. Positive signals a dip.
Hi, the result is 5.4 angstrom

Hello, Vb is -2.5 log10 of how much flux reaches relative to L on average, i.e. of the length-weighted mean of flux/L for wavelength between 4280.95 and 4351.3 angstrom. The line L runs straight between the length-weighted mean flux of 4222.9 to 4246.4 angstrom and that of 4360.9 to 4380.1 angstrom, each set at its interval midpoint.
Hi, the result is 0.14 mag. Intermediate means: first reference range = 10.2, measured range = 10.1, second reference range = 12.3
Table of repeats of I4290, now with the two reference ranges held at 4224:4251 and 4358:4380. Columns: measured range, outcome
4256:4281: 1.1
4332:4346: 1.0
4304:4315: 2.9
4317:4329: 0.2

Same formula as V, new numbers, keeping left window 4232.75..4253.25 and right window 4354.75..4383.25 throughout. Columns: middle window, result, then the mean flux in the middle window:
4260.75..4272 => 0.8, 10.2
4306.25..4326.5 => 2.2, 10.2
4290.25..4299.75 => 2.3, 8.59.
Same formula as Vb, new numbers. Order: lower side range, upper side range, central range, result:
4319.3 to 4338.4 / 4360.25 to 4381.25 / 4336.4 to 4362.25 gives 0.044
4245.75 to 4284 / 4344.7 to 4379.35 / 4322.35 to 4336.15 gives 0.012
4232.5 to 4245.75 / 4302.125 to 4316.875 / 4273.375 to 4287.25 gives -0.114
